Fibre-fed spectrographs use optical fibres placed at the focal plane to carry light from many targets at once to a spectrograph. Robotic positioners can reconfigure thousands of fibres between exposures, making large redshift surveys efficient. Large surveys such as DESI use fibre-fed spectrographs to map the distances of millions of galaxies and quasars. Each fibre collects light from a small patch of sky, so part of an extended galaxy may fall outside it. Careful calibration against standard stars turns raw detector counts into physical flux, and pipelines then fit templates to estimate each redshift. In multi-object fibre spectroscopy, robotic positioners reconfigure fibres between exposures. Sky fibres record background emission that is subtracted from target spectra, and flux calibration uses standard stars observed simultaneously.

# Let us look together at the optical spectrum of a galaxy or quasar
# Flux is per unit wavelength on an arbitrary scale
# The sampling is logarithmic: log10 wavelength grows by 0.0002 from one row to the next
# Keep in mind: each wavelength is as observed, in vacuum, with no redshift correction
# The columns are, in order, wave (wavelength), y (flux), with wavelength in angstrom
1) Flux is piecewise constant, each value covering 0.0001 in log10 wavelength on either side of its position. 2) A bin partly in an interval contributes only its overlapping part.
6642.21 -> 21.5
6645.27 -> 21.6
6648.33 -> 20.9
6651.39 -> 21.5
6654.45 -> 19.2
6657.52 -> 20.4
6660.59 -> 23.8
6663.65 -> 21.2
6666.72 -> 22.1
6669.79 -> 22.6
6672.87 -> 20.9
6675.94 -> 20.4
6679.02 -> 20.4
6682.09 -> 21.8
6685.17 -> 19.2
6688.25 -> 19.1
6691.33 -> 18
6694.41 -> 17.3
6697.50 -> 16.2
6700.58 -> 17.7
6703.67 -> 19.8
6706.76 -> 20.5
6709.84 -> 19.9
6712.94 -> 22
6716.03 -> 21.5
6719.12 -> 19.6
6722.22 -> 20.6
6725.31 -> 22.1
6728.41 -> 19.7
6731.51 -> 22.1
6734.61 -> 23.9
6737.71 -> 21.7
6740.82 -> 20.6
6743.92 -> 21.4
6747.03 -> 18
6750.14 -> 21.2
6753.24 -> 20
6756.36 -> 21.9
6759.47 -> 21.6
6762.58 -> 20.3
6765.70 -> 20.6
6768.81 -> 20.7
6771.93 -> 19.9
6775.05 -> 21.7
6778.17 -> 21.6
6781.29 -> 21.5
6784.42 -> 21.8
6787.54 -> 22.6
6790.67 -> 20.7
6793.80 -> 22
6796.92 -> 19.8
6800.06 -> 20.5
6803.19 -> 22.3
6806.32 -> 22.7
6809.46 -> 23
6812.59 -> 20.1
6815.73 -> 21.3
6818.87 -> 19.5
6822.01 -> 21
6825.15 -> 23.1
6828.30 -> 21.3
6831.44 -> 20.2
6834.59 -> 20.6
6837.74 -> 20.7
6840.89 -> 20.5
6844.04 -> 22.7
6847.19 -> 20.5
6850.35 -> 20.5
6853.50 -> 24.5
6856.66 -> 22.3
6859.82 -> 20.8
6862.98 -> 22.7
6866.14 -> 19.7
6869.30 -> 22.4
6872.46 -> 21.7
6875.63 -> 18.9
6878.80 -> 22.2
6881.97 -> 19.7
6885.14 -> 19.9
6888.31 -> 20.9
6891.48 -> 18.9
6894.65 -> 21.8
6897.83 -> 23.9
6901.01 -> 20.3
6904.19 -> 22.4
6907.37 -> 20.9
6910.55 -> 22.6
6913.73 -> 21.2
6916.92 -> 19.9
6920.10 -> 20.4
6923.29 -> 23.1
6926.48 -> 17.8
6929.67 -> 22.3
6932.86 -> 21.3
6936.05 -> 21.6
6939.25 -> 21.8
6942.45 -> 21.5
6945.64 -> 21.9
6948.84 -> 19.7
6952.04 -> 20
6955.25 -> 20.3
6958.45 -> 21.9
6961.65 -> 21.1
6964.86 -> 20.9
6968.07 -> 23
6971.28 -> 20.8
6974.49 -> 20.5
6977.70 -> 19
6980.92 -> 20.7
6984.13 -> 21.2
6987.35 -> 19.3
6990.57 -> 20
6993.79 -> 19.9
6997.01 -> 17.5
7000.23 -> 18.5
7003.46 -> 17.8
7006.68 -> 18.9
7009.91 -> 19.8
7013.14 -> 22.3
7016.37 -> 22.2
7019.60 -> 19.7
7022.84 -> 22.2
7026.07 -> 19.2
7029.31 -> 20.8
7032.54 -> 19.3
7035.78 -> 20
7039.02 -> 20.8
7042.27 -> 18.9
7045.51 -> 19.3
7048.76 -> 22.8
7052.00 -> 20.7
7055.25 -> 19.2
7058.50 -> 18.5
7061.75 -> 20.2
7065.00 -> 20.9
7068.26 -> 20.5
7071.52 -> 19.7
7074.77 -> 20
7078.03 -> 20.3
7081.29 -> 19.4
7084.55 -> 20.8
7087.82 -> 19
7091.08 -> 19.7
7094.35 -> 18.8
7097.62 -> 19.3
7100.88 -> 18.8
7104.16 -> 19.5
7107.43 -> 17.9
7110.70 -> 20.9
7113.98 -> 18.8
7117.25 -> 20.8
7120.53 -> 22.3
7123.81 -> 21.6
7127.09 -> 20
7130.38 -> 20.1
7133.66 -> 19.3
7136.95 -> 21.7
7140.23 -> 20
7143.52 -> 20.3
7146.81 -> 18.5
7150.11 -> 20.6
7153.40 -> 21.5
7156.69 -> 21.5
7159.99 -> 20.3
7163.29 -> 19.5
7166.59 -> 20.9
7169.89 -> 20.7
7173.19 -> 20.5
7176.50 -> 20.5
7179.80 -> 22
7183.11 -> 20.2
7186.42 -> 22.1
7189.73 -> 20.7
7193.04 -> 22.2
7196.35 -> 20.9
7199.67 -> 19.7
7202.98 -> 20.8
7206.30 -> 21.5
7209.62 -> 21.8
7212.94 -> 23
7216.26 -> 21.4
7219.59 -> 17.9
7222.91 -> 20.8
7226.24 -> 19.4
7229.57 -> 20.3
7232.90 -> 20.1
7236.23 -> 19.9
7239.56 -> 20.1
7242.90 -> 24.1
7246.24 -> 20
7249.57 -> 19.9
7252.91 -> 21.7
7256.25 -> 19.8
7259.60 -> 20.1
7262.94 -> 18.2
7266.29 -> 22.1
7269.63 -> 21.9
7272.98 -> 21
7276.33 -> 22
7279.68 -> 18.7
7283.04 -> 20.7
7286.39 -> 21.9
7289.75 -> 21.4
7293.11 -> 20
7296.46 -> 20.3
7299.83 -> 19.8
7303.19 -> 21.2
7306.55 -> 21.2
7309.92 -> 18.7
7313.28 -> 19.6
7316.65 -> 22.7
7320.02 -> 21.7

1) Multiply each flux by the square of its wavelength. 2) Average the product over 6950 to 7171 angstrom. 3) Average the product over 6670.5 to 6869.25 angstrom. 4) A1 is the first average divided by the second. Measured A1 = 1.05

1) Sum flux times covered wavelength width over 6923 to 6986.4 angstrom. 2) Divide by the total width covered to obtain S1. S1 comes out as 21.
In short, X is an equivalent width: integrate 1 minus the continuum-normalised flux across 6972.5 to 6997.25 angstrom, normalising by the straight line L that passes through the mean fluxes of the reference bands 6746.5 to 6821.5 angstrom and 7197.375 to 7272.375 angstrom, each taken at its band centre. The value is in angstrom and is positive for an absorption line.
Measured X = 1.2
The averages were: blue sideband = 21.1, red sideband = 20.7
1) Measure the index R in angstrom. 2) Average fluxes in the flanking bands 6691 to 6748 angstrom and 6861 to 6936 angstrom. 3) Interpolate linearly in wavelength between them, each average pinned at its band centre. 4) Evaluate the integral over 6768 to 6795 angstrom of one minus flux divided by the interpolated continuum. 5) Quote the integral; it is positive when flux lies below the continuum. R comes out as -1.2 angstrom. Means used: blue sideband 20.2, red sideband 21.1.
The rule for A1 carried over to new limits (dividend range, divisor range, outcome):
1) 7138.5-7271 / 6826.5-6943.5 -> 1.07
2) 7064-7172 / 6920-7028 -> 1.02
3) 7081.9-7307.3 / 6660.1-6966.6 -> 1.09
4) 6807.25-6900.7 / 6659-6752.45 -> 1.08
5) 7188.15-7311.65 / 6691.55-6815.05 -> 1.15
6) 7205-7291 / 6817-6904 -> 1.09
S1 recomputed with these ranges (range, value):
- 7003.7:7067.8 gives 20.3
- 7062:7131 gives 20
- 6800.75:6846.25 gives 21.3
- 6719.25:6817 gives 21.2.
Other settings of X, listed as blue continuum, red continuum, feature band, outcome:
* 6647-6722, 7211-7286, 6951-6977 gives -0.7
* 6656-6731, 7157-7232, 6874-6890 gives 0.1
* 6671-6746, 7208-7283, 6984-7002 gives 1.1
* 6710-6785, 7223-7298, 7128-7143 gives 0.3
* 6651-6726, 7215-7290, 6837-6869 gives -1.9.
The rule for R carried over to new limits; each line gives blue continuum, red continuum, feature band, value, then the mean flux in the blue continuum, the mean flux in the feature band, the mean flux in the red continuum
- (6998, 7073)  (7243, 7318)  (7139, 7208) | -1.1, 20.1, 20.7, 20.7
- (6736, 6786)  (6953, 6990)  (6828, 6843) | 0.1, 20.9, 20.7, 20.8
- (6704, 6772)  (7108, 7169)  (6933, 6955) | -0.4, 20.9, 21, 20.4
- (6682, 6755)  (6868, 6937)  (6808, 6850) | -0.8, 20.1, 21.1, 21.1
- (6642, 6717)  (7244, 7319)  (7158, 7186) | -0.1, 20.3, 20.6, 20.6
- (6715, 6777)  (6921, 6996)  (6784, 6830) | -1.1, 21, 21.4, 20.8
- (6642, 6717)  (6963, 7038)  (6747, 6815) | -3.0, 20.3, 21.2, 20.2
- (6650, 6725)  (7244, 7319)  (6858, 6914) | -2.1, 20.3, 21.2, 20.6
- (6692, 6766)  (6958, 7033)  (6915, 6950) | -1.3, 20.4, 21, 20.3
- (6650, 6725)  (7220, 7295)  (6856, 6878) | -0.9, 20.3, 21.2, 20.6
